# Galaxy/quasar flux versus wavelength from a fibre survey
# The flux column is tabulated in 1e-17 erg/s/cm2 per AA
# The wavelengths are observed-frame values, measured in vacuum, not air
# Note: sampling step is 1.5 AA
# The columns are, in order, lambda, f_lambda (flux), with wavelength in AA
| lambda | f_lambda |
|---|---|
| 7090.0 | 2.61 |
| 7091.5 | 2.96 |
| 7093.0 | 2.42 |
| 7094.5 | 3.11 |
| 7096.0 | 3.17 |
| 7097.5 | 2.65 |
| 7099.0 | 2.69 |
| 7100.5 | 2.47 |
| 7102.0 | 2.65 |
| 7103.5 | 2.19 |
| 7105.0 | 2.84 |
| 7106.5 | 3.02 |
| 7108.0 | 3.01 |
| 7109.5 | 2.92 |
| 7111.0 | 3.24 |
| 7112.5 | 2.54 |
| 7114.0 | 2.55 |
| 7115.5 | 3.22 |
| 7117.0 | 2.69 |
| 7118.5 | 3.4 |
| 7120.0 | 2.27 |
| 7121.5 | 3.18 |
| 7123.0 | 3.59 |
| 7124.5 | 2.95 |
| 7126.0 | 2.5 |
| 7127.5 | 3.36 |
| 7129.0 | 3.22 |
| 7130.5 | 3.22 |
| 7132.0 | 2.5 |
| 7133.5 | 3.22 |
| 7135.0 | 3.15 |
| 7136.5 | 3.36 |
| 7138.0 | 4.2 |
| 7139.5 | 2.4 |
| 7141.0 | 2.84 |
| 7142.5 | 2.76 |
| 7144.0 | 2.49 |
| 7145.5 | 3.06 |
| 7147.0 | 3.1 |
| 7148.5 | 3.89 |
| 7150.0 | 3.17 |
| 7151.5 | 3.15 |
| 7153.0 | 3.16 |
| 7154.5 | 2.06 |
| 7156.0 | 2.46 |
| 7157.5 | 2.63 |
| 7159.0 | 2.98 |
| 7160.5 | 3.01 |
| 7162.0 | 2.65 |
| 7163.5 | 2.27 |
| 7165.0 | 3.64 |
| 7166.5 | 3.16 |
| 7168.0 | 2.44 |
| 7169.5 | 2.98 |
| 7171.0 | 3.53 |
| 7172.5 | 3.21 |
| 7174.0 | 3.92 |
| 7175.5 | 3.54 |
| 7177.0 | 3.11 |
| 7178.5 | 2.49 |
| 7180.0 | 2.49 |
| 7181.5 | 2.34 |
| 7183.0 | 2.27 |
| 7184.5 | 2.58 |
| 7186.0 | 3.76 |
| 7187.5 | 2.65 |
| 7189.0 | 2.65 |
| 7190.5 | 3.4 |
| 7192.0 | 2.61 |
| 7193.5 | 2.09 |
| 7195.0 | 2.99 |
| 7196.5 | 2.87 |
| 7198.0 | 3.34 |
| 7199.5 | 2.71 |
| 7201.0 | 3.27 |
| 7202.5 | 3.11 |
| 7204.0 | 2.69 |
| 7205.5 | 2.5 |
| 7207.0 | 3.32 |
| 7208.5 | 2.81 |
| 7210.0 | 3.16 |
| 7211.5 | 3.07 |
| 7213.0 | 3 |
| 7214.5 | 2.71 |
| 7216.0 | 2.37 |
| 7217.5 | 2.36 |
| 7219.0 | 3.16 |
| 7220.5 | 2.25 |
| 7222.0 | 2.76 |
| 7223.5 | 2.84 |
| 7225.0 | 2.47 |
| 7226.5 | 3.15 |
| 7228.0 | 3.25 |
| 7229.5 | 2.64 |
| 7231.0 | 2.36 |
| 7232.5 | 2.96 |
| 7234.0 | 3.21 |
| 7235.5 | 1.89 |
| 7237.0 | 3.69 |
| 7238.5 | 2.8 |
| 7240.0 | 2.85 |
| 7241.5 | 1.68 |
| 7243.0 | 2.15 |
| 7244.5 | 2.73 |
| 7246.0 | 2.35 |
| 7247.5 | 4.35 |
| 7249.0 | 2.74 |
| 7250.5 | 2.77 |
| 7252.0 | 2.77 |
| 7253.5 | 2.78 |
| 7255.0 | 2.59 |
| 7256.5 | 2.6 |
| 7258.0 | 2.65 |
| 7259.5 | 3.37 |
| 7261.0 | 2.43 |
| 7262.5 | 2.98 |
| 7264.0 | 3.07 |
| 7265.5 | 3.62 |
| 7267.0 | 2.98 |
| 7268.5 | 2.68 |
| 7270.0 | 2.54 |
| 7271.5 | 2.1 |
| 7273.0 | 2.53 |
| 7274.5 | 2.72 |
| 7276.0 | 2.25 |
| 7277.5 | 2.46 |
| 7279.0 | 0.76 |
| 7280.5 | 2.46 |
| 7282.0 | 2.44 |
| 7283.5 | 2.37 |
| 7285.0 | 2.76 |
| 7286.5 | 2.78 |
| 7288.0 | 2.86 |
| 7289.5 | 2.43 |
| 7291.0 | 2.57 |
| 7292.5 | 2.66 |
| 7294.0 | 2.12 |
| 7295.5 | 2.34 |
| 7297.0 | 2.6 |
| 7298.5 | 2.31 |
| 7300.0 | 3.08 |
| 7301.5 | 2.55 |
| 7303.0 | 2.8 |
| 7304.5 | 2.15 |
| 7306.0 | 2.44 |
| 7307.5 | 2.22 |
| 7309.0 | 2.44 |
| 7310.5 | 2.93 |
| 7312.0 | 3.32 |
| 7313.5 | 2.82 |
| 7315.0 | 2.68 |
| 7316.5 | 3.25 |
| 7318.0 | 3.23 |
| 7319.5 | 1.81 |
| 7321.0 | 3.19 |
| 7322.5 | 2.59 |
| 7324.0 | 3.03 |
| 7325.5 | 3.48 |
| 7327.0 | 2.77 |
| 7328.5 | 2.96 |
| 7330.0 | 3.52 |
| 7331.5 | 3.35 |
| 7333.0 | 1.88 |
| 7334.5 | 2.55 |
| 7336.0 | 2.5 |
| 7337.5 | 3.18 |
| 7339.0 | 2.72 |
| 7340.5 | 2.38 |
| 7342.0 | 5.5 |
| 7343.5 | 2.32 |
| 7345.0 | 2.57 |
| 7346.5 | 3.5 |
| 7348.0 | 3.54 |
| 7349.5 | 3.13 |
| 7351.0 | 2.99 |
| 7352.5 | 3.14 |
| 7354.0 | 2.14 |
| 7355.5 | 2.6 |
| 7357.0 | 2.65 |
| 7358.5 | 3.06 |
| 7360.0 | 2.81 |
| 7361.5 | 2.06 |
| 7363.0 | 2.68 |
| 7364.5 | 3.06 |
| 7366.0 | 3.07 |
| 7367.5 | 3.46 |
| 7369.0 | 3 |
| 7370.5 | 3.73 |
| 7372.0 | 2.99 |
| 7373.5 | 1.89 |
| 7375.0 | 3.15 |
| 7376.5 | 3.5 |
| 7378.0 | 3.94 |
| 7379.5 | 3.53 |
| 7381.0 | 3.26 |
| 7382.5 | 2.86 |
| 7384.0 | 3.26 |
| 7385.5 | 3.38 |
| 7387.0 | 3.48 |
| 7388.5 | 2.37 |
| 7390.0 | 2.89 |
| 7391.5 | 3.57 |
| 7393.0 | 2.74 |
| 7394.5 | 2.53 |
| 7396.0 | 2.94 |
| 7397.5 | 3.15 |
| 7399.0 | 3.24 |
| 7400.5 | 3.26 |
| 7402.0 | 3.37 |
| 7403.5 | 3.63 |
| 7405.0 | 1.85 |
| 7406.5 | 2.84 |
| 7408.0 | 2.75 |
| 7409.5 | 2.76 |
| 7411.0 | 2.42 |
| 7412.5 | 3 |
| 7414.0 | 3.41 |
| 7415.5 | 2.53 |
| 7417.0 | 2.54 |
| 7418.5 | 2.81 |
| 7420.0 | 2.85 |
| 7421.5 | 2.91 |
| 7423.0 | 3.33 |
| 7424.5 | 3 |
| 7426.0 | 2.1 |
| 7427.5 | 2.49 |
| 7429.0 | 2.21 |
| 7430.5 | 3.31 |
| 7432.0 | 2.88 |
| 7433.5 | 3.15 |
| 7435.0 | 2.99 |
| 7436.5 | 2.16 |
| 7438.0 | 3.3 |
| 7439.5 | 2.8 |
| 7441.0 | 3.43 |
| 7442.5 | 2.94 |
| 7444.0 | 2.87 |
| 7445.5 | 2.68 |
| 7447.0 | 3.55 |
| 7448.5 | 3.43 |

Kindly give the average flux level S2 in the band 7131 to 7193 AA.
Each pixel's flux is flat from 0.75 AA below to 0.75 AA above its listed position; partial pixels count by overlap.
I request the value 2.96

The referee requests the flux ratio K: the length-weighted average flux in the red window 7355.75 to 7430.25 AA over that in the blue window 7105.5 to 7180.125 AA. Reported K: 0.98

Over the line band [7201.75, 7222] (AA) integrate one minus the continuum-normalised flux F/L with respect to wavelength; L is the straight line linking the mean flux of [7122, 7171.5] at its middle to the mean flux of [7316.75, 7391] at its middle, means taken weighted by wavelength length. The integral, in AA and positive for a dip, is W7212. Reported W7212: 1.3 AA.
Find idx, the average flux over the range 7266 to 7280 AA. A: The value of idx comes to 2.36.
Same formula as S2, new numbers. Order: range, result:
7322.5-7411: 3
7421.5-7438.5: 2.81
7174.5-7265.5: 2.82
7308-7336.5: 2.86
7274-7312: 2.48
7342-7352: 3.2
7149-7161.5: 2.85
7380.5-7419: 2.95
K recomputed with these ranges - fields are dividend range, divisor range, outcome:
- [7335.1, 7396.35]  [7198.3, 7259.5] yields 1.08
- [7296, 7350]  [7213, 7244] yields 1.07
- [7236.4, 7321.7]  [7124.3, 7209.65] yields 0.90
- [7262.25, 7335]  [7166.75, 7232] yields 0.93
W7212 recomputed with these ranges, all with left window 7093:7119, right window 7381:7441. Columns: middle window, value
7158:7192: -1.2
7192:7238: 0.4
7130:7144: -1.0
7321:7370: -1.0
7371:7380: -0.8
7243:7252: -0.1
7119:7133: -0.8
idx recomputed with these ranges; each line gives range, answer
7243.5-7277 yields 2.79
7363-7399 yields 3.11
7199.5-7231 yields 2.83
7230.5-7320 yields 2.65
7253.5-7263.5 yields 2.78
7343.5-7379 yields 2.98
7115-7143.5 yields 3.05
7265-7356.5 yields 2.73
